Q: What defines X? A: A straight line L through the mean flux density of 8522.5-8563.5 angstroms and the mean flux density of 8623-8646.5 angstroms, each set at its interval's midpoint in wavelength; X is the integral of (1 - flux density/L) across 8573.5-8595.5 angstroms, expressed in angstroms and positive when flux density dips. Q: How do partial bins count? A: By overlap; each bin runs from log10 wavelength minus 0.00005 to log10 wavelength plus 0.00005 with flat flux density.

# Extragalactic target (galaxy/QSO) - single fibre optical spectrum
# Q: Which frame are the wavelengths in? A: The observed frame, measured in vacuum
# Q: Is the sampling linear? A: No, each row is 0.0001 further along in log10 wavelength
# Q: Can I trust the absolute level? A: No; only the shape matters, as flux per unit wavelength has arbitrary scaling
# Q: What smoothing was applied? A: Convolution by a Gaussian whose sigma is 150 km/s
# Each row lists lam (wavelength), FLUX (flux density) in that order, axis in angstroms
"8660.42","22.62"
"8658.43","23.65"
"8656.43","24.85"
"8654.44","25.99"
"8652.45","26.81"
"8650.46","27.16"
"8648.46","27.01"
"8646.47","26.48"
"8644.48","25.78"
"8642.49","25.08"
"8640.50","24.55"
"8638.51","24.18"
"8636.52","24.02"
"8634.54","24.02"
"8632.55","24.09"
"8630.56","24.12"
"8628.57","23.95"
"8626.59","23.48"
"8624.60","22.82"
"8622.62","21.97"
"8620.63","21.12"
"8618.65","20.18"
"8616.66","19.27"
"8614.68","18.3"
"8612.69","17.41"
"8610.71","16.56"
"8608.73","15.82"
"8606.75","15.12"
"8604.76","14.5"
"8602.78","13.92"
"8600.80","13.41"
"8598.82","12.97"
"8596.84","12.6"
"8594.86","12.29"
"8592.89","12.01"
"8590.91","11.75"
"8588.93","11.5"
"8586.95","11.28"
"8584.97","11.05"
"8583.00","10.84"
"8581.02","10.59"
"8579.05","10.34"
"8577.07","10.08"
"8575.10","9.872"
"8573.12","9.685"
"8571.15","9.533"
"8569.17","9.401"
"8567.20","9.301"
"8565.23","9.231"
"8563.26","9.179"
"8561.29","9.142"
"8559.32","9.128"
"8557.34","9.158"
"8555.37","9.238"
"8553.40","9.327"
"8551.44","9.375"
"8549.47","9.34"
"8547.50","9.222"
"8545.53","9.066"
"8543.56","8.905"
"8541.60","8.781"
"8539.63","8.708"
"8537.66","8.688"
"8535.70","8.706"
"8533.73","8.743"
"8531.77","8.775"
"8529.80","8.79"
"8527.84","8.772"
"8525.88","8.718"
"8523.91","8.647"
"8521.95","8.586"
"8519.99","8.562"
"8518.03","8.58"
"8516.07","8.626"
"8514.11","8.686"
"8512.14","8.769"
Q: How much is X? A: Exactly 6.8 angstroms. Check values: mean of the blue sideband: 8.96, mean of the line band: 11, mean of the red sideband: 24.2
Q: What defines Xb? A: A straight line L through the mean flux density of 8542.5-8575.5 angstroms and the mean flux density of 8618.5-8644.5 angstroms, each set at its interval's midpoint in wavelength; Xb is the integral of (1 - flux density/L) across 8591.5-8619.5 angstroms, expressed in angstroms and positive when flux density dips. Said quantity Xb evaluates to 5.0 angstroms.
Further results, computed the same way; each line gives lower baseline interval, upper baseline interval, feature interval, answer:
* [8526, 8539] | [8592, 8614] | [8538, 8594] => 7.6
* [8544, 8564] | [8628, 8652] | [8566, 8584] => 4.3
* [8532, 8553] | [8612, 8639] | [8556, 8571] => 3.7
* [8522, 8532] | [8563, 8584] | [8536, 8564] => 0.6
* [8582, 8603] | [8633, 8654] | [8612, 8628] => -1.1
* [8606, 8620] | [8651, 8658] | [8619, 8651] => -3.4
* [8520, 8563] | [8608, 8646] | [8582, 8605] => 6.3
